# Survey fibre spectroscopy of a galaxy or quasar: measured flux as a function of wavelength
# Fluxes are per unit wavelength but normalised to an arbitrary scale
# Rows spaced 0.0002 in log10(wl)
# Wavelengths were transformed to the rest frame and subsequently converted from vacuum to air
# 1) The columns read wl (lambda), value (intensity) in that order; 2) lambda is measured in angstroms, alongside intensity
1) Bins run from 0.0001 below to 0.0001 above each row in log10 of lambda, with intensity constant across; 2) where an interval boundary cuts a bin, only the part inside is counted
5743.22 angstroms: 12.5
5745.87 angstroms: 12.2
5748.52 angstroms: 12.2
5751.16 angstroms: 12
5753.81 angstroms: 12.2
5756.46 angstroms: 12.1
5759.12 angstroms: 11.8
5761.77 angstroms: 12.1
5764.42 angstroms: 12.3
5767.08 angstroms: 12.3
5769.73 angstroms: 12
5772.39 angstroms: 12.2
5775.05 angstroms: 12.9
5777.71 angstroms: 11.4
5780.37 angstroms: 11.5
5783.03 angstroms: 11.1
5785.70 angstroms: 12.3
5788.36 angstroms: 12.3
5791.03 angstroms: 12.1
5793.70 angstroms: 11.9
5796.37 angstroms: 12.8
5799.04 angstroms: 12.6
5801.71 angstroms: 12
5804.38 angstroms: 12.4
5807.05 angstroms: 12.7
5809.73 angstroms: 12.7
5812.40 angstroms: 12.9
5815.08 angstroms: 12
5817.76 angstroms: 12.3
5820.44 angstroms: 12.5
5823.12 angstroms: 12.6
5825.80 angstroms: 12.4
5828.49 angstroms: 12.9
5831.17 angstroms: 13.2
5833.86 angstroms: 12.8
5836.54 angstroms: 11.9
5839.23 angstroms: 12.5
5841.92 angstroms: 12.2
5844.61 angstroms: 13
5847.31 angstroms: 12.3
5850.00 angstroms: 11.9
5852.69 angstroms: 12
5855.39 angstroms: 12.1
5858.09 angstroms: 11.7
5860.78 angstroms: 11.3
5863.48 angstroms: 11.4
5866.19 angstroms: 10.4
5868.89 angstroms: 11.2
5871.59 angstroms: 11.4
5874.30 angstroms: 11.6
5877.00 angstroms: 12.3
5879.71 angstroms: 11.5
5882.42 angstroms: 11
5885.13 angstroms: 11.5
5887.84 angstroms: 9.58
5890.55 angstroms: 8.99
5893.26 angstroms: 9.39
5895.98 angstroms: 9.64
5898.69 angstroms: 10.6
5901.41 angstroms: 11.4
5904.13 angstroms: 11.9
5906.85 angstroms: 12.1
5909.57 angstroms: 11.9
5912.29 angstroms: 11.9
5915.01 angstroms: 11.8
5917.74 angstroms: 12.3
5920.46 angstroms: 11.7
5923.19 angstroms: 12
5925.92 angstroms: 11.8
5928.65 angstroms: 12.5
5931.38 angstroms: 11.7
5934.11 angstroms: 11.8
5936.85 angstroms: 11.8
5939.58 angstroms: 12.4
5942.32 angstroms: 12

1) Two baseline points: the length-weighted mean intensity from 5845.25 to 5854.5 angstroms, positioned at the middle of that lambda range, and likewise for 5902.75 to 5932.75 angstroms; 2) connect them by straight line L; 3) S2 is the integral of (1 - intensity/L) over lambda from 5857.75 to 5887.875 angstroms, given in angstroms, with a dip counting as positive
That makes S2 1.9 angstroms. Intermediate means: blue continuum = 12.1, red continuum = 12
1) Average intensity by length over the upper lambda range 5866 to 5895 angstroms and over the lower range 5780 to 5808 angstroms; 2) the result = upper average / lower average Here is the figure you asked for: 0.89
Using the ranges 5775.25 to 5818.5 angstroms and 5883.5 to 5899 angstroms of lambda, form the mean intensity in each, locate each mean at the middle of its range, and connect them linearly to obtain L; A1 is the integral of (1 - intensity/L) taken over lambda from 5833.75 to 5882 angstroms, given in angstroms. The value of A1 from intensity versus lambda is -4.9 angstroms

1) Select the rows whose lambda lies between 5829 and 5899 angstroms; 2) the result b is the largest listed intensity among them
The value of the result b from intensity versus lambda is 13.2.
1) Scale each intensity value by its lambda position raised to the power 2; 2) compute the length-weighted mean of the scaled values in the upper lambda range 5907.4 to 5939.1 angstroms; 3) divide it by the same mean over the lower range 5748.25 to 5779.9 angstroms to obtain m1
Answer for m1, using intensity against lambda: 1.04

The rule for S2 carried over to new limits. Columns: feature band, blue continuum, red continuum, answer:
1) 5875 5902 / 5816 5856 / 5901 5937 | 3.4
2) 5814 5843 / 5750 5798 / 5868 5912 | -2.3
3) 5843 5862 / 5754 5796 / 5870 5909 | -1.3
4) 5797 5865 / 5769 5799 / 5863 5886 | -3.7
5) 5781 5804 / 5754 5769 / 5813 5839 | 0.3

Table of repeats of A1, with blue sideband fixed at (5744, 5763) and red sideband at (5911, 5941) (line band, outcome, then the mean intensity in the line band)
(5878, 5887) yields 0.5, 11.3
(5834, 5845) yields -0.3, 12.4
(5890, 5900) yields 1.9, 9.71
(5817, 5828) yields -0.4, 12.5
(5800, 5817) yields -0.6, 12.5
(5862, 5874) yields 0.9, 11.1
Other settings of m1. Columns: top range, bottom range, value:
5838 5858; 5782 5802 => 1.03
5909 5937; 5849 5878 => 1.05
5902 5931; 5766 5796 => 1.04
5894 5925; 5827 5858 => 0.95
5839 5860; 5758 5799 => 1.03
